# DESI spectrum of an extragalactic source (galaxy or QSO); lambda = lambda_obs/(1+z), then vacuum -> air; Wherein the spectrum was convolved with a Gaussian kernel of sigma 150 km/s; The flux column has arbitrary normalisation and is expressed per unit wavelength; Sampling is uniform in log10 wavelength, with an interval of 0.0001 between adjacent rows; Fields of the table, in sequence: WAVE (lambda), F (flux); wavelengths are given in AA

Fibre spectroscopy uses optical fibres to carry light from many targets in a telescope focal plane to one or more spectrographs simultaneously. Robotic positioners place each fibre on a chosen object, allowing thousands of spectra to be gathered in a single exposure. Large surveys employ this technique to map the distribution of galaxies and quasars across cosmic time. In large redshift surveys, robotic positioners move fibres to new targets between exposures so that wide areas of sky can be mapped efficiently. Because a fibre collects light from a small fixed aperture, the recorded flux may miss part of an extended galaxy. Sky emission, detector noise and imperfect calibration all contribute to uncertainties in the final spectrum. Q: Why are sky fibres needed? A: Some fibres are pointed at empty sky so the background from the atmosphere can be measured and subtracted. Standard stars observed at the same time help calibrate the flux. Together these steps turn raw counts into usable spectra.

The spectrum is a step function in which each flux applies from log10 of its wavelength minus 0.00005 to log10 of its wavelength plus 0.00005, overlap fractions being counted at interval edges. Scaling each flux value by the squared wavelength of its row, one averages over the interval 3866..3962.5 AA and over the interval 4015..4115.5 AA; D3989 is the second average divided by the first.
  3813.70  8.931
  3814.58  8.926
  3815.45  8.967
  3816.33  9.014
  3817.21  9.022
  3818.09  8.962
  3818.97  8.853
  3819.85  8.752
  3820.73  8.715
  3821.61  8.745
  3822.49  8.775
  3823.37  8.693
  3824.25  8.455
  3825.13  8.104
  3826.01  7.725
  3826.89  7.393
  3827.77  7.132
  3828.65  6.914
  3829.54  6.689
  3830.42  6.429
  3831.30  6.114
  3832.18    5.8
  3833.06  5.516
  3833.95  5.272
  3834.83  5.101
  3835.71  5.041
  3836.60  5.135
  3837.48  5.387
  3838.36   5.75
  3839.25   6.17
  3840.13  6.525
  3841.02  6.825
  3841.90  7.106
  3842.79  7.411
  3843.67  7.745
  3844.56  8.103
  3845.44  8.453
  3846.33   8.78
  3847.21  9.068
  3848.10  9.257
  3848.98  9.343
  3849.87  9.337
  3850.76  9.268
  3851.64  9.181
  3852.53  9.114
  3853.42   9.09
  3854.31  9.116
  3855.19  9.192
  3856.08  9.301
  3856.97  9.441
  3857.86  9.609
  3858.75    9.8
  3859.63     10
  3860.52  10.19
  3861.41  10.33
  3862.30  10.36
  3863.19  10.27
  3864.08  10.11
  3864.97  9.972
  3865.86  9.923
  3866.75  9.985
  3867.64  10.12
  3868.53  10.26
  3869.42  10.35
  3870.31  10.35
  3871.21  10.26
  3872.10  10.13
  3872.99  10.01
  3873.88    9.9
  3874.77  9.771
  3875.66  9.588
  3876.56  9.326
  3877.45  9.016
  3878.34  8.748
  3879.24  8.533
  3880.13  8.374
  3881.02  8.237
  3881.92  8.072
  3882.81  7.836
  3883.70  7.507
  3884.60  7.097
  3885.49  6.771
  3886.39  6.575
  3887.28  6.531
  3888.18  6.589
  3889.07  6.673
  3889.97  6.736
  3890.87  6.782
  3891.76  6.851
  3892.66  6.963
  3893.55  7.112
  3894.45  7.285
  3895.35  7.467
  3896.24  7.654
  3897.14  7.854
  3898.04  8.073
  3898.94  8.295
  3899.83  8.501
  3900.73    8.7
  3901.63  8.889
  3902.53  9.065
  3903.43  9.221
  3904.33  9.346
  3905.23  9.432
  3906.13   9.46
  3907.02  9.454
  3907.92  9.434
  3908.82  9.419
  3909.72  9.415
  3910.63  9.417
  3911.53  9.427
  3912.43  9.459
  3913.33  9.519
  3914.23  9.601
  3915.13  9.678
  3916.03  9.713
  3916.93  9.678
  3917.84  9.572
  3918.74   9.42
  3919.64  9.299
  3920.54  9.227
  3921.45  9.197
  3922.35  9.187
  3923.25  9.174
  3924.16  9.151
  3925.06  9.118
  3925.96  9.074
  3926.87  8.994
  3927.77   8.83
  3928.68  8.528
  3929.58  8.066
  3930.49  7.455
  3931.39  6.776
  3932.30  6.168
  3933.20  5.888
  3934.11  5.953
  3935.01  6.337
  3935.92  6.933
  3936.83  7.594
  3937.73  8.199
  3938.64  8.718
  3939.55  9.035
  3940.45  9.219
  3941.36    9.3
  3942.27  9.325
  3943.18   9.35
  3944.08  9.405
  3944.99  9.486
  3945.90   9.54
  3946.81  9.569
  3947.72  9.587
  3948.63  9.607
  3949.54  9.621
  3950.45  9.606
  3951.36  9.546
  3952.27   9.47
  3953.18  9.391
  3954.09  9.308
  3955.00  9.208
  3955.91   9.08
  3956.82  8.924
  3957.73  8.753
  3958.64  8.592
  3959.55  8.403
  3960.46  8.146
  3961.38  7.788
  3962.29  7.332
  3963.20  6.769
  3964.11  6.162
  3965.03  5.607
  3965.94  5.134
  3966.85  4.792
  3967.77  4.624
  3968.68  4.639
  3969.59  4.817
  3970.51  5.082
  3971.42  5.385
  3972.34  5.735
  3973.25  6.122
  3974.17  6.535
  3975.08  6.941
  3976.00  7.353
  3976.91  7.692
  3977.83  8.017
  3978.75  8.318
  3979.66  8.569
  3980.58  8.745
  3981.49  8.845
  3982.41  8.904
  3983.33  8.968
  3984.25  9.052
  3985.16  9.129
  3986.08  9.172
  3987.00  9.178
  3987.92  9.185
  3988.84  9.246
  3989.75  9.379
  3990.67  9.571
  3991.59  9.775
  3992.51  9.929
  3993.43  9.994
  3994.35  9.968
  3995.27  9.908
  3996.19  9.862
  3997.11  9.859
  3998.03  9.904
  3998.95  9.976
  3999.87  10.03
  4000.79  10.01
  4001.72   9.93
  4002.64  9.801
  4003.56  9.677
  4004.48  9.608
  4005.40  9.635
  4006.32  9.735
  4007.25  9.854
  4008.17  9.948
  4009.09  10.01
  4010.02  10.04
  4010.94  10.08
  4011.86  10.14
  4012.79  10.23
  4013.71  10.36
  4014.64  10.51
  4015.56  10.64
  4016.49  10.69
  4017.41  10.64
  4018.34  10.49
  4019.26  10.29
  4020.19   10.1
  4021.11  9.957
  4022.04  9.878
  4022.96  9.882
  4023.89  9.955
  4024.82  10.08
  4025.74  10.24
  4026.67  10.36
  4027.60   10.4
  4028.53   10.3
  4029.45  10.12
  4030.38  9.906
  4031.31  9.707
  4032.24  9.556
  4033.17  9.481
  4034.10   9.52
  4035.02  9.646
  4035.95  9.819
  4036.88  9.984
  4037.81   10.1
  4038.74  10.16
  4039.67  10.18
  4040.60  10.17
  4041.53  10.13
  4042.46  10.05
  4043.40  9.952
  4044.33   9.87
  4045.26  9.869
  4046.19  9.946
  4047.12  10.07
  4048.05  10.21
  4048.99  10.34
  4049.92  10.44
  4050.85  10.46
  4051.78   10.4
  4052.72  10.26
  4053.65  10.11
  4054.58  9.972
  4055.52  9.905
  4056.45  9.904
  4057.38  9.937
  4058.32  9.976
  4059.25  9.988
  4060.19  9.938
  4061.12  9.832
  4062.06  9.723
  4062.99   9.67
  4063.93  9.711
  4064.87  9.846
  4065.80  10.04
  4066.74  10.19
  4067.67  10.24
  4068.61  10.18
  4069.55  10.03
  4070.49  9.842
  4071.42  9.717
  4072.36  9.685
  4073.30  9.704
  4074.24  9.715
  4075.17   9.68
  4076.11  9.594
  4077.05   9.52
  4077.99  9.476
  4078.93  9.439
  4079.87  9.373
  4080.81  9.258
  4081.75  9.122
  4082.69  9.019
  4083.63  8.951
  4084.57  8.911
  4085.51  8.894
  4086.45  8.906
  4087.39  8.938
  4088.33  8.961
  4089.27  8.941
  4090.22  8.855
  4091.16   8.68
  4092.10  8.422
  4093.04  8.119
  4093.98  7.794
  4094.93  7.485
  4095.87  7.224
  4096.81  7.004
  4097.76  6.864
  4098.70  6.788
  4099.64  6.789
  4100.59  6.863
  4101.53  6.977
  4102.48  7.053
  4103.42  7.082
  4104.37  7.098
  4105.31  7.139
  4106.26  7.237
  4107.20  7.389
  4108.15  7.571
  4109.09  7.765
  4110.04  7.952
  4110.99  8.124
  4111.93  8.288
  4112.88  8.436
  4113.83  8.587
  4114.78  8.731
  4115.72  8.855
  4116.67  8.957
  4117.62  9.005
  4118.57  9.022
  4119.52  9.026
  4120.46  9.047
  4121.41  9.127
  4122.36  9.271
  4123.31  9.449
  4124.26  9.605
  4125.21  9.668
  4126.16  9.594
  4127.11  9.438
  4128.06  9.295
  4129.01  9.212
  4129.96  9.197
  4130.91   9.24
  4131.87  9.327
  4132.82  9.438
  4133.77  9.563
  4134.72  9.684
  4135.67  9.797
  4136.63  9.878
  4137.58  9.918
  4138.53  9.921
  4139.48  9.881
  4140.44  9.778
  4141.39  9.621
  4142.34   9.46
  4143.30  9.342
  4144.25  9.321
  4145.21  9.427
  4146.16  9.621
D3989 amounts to 1.15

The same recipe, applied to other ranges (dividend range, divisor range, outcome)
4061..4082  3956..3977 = 1.55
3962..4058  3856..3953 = 1.11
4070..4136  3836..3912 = 1.13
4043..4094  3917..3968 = 1.23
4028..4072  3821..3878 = 1.30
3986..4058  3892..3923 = 1.19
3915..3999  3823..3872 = 1.06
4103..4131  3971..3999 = 1.06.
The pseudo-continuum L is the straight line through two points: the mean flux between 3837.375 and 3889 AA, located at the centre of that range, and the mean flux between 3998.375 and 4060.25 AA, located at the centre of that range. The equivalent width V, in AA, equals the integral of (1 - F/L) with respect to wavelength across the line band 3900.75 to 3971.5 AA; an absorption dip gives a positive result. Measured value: 6.85 AA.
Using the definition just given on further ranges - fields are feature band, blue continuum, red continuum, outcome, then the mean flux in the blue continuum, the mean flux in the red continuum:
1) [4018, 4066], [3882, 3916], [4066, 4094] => -4.9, 8.24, 9.3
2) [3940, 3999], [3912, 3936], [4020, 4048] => 5.0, 8.54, 9.98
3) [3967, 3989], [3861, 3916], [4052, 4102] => 3.7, 8.79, 9.12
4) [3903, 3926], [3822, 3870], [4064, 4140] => -2.7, 8.24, 8.84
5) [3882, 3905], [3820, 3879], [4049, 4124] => 2.5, 8.48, 8.92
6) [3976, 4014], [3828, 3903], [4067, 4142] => -4.2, 8.22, 8.82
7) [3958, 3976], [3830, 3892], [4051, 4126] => 4.8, 8.31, 8.9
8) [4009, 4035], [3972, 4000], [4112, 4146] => -3.4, 8.84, 9.34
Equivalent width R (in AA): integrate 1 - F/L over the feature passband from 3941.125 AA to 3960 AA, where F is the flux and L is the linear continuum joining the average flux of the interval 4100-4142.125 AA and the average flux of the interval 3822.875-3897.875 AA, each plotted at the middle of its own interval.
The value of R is -2.04 AA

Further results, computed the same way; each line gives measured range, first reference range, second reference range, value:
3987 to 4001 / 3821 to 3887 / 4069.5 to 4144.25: -1.9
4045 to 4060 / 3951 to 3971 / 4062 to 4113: -3.4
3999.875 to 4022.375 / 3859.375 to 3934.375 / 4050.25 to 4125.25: -3.2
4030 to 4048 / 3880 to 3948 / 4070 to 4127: -3.0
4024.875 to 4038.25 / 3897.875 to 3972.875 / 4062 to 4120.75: -2.2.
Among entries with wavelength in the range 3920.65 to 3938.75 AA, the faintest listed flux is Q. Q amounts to 5.888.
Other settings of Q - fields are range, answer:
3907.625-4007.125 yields 4.624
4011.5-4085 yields 8.911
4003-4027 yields 9.608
